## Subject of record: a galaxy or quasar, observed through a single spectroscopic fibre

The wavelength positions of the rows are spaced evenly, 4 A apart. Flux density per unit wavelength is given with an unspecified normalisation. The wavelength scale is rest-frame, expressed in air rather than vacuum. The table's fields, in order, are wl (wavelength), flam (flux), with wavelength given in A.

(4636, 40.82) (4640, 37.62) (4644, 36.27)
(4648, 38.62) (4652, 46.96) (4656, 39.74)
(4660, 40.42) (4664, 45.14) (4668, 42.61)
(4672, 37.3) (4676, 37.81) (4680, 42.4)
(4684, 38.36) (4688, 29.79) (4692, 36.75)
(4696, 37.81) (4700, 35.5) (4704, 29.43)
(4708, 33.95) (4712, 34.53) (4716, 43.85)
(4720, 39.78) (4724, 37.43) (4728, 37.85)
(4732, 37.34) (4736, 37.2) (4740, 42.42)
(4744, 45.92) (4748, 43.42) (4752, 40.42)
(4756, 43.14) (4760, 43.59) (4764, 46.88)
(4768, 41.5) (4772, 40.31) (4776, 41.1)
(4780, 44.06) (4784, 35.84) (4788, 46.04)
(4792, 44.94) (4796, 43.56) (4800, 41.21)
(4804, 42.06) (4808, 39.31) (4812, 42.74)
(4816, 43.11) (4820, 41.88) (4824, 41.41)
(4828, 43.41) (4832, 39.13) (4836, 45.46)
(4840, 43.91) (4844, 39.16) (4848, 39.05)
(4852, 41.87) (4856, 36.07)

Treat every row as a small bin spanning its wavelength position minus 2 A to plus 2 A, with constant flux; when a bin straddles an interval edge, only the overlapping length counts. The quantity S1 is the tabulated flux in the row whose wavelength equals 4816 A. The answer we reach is 43.11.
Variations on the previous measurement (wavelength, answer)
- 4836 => 45.46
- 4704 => 29.43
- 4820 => 41.88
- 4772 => 40.31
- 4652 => 46.96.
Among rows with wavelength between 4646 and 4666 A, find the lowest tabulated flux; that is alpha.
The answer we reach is 38.62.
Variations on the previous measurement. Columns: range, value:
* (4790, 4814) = 39.31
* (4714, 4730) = 37.43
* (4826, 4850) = 39.05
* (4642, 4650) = 36.27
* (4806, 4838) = 39.13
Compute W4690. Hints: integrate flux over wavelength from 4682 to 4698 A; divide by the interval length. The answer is 35.7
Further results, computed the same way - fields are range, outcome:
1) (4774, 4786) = 40.3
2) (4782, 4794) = 42.3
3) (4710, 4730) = 38.7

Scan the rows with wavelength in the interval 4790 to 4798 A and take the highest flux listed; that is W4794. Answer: 44.94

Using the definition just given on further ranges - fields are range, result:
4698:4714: 35.5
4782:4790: 46.04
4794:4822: 43.56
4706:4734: 43.85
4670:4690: 42.4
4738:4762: 45.92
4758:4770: 46.88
